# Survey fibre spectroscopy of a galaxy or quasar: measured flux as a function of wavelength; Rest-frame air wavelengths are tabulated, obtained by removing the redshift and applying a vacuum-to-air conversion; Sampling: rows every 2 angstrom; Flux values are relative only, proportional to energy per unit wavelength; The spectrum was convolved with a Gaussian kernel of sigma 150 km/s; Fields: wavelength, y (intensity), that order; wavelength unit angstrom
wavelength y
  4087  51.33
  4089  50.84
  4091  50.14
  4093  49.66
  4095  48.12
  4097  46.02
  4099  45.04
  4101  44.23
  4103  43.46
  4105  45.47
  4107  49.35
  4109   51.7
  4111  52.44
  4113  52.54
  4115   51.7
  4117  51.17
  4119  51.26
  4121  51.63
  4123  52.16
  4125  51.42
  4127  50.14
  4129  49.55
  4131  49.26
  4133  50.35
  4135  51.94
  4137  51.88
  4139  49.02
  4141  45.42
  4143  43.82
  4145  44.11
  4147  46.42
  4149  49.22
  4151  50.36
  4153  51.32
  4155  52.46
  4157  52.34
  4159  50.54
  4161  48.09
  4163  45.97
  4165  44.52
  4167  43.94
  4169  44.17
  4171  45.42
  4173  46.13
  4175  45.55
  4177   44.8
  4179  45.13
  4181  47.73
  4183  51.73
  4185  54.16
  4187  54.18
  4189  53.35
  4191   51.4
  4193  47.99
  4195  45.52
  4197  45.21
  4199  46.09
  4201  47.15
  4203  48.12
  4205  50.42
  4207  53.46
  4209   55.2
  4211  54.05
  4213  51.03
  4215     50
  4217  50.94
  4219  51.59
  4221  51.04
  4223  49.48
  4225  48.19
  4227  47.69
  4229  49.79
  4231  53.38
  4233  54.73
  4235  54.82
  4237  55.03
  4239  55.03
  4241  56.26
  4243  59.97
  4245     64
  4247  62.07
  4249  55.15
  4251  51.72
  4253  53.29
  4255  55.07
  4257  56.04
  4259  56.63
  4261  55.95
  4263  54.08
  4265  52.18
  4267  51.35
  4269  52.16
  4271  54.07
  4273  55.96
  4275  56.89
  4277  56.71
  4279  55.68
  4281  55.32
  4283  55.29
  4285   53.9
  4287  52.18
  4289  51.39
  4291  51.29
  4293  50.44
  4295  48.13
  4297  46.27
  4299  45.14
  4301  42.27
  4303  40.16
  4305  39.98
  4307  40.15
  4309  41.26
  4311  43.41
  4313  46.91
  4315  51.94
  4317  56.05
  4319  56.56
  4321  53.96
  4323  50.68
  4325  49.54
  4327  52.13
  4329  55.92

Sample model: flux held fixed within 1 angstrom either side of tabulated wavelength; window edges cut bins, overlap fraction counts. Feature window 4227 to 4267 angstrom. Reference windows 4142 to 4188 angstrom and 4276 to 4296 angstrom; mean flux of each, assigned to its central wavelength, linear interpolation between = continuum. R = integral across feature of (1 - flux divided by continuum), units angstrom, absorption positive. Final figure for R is -3.00 angstrom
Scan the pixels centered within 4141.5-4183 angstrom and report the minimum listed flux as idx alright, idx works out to 43.82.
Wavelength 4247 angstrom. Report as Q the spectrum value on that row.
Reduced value 62.07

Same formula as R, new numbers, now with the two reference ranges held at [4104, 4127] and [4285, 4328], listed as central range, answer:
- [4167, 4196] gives 1.0 angstrom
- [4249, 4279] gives -3.5 angstrom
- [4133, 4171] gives 1.8 angstrom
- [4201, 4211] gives -0.4 angstrom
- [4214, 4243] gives -1.7 angstrom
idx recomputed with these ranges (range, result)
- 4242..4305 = 39.98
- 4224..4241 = 47.69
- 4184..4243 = 45.21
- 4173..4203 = 44.8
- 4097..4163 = 43.46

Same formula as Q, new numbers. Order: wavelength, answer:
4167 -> 43.94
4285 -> 53.9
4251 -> 51.72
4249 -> 55.15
